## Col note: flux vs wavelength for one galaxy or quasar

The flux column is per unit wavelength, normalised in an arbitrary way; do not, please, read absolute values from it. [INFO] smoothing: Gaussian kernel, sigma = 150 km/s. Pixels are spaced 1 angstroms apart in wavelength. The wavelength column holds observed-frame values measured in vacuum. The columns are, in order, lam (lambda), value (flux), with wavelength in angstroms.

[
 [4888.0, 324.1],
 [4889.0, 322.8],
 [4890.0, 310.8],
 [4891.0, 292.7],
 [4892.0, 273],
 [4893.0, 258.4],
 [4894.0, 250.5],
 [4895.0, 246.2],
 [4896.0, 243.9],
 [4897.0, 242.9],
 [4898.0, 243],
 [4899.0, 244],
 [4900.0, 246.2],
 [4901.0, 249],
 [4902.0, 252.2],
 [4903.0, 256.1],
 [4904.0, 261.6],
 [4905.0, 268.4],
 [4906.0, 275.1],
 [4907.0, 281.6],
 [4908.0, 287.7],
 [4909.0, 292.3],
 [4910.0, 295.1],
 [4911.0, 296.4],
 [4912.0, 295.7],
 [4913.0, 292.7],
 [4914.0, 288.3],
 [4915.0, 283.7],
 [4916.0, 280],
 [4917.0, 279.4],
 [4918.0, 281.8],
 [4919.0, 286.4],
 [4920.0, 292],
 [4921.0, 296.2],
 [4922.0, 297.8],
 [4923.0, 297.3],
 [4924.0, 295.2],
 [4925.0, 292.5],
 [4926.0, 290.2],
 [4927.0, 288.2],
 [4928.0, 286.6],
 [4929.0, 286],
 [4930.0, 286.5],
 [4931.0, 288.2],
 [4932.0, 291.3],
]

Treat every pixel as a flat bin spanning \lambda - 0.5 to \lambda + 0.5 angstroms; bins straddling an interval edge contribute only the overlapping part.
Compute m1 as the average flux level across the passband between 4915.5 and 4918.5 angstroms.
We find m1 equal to 280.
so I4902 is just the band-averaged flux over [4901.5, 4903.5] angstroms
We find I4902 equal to 254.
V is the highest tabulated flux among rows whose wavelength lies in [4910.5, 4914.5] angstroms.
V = 296.4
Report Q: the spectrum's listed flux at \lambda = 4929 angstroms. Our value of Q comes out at 286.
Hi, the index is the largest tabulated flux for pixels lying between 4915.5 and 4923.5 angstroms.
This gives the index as 297.8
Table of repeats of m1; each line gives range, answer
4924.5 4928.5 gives 289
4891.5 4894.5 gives 261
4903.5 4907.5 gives 272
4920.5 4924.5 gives 297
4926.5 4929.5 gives 287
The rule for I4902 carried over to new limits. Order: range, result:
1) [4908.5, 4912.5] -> 295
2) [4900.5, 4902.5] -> 251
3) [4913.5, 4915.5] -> 286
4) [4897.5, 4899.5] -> 244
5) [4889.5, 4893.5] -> 284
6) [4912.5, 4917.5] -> 285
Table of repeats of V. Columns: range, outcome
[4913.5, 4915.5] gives 288.3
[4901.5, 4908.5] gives 287.7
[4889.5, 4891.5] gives 310.8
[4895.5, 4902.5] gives 252.2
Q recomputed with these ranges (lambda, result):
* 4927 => 288.2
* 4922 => 297.8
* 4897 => 242.9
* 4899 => 244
